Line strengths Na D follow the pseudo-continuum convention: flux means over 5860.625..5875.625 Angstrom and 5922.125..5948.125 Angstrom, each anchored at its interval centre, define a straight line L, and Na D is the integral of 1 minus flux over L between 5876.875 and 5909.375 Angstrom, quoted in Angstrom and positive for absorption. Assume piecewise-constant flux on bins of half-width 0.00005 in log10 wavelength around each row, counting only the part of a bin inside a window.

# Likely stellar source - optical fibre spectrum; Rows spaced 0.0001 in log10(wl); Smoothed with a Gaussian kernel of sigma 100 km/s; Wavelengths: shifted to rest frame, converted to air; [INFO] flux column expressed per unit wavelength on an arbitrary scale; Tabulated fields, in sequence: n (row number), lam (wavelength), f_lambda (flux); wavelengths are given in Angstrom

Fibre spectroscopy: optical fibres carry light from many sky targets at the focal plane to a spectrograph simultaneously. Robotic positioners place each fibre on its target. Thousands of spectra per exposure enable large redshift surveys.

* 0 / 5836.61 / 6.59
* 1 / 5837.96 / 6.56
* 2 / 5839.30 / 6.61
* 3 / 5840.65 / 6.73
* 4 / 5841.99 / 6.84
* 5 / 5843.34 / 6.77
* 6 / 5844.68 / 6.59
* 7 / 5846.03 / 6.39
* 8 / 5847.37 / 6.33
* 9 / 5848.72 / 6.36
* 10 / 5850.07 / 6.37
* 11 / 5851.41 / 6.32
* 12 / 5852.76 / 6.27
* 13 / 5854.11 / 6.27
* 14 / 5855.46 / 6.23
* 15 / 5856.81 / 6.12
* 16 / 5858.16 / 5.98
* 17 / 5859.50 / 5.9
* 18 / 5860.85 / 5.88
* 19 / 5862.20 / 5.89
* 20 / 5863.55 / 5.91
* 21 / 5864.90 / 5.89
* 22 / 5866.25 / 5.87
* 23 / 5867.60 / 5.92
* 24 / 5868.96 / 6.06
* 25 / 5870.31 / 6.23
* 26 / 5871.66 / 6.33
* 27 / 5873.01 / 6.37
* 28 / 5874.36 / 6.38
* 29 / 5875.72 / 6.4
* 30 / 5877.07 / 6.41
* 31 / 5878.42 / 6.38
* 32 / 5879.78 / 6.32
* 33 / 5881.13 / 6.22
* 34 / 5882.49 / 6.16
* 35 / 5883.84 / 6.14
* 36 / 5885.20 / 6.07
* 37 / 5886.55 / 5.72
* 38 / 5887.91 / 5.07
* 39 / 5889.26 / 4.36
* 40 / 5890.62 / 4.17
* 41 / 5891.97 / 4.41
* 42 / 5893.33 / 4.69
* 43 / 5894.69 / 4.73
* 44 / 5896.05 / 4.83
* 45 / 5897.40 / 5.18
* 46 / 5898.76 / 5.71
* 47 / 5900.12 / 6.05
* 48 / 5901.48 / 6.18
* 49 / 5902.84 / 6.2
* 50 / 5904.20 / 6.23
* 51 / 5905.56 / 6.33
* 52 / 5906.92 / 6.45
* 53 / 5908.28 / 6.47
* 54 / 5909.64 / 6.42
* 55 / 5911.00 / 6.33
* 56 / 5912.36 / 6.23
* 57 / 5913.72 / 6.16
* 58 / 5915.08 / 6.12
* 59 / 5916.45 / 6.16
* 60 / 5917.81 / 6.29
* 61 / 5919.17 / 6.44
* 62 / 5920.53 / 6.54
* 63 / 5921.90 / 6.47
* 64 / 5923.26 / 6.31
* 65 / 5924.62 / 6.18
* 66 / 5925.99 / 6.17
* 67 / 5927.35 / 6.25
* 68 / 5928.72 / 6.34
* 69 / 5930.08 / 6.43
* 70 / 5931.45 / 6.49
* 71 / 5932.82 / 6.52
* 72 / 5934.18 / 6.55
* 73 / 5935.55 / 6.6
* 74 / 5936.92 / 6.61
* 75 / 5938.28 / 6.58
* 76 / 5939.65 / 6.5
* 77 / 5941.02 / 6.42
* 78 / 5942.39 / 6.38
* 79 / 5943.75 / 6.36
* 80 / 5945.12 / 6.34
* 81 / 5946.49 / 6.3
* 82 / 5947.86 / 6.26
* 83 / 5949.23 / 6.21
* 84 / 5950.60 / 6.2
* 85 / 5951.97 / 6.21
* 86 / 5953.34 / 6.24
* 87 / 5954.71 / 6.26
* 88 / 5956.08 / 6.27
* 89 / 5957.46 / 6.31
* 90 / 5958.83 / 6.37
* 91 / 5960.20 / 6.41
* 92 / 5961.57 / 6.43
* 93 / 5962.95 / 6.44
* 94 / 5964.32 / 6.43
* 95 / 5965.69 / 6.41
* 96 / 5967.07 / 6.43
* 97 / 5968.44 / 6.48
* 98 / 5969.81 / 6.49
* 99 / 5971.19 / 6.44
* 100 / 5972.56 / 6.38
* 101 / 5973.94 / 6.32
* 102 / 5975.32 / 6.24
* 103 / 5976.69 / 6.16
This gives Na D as 2.71 Angstrom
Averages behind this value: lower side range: 6.08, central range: 5.68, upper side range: 6.4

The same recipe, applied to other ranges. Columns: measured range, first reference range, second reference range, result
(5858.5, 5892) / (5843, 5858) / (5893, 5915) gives 1.42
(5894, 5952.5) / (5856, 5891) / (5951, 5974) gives -0.40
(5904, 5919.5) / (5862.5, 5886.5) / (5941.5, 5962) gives -0.18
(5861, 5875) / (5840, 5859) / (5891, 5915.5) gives 0.25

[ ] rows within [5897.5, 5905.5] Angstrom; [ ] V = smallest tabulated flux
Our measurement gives 5.71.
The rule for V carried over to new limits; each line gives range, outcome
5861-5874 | 5.87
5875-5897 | 4.17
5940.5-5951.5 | 6.2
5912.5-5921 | 6.12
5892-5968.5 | 4.69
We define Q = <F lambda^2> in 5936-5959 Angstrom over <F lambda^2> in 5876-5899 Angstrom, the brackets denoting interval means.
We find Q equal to 1.19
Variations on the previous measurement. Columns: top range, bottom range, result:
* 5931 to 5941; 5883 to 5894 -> 1.30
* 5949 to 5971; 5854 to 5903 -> 1.13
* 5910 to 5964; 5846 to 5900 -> 1.11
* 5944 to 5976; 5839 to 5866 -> 1.05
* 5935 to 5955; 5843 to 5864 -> 1.06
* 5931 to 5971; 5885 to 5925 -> 1.12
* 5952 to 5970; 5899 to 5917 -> 1.04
